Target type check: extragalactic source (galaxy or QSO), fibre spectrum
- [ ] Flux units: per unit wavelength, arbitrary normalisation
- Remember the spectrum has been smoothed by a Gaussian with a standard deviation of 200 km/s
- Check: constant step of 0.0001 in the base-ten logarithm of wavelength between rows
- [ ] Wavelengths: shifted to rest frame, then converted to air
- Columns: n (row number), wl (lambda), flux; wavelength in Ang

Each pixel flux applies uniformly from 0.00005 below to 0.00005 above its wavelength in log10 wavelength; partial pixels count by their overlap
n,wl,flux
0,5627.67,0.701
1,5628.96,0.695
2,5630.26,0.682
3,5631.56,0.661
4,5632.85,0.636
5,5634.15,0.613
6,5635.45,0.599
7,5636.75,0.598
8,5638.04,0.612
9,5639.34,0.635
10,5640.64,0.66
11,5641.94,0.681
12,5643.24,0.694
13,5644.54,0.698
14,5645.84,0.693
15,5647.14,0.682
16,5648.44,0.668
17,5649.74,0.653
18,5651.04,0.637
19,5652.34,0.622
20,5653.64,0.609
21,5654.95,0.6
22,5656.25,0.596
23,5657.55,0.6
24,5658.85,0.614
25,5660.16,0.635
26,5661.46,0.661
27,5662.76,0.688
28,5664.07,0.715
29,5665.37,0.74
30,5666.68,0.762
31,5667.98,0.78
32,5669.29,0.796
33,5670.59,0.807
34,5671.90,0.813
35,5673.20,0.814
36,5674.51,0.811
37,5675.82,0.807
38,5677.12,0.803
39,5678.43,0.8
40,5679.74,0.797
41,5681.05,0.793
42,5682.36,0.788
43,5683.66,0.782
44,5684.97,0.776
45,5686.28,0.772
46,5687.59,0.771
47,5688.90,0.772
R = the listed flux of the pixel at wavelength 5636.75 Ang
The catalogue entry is 0.598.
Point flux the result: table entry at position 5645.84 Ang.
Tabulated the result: 0.693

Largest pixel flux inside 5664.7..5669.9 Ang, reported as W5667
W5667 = 0.796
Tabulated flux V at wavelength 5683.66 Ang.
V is 0.782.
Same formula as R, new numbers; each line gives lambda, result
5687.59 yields 0.771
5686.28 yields 0.772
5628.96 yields 0.695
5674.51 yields 0.811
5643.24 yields 0.694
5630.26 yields 0.682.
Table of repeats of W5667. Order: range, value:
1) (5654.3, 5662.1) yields 0.661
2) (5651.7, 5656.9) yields 0.622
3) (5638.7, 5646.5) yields 0.698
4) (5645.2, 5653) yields 0.693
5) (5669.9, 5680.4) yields 0.814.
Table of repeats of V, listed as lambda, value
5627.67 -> 0.701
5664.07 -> 0.715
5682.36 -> 0.788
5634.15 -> 0.613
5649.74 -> 0.653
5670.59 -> 0.807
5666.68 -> 0.762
